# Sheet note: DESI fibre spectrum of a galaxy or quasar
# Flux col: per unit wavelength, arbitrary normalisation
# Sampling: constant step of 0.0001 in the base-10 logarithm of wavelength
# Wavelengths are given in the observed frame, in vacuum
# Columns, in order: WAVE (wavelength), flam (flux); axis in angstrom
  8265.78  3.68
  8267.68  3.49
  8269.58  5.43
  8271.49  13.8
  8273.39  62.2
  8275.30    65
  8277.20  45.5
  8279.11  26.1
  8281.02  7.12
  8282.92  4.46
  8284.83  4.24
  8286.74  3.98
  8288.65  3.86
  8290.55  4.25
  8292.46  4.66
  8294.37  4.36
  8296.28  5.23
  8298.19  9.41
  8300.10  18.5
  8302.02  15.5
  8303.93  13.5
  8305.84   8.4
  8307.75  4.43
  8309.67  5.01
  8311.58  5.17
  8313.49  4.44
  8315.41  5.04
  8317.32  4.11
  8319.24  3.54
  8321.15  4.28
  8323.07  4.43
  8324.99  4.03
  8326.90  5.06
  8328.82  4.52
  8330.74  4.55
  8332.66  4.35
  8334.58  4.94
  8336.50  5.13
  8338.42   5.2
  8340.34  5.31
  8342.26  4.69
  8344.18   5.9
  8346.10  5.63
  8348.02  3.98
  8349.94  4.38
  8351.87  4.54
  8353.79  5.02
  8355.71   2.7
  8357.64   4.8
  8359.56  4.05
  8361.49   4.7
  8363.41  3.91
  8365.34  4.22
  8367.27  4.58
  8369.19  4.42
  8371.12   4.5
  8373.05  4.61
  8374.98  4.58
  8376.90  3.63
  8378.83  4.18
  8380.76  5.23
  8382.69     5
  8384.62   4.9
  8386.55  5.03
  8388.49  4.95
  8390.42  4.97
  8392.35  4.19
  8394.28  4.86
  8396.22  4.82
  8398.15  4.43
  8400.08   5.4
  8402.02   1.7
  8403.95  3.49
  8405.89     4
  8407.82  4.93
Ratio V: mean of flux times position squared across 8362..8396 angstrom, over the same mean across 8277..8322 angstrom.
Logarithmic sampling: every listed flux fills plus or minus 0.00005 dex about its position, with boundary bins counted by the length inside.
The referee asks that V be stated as 0.56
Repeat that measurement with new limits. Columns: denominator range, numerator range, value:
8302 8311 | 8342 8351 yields 0.58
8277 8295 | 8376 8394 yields 0.50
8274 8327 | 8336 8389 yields 0.43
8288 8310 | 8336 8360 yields 0.58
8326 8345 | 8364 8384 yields 0.91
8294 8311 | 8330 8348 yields 0.54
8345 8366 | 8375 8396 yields 1.08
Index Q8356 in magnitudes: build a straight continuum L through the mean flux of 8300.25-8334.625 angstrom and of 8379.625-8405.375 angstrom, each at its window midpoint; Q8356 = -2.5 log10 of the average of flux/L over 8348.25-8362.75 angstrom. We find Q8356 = 0.237 mag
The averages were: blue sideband 6.17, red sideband 4.52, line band 4.29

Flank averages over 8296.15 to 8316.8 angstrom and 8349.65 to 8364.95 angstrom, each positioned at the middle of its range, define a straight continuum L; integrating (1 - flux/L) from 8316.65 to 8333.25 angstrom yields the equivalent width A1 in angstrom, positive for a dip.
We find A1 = 6.35 angstrom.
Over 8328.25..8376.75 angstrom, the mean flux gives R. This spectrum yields 4.59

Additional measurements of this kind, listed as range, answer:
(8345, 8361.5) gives 4.42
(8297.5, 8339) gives 6.51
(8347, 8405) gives 4.39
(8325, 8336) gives 4.65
